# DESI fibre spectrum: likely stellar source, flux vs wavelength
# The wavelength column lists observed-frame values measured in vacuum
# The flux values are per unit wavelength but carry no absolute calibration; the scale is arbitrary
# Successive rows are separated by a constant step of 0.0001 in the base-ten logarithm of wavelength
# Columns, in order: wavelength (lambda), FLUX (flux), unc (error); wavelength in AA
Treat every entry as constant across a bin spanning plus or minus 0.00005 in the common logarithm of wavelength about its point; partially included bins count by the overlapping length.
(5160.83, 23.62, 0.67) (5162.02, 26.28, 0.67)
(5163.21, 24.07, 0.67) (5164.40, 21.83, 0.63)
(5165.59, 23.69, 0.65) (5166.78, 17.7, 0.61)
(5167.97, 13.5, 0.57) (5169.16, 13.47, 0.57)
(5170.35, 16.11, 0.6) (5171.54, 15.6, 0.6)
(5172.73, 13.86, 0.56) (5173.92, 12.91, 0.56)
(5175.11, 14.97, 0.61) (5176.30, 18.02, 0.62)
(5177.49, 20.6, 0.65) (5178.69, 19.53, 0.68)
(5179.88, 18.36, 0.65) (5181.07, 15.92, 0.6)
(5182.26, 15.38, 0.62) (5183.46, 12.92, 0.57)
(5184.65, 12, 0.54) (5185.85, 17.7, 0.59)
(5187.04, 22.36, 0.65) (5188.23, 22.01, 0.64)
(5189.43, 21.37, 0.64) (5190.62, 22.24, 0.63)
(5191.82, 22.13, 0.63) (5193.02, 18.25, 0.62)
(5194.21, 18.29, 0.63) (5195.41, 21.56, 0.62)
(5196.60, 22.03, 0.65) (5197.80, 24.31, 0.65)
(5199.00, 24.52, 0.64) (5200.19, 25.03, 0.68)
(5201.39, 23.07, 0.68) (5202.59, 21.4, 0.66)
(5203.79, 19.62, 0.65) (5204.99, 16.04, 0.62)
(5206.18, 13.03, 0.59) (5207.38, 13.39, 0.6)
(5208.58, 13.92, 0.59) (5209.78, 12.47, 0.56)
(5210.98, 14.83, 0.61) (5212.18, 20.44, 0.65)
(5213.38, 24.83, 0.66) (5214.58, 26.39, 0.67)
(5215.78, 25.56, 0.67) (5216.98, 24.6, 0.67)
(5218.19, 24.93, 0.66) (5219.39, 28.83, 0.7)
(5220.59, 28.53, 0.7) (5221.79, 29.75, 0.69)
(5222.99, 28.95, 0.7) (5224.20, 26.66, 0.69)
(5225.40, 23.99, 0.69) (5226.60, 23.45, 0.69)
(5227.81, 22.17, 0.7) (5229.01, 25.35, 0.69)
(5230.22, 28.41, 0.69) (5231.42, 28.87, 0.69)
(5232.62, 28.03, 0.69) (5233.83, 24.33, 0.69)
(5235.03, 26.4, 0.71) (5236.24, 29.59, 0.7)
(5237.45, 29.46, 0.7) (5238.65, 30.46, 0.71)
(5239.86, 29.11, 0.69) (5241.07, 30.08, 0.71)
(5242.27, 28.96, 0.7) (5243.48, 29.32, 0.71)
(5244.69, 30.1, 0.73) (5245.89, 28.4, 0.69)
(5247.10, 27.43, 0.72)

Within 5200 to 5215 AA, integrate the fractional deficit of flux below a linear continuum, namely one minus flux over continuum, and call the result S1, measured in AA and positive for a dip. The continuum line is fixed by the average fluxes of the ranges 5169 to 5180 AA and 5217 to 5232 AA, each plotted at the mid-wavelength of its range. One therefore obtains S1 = 2.9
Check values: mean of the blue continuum 16.4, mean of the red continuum 26.6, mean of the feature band 18.5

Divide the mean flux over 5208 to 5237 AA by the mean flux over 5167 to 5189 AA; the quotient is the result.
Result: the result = 1.50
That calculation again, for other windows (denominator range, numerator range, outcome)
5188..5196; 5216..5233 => 1.28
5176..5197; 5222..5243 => 1.45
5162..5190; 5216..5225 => 1.54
